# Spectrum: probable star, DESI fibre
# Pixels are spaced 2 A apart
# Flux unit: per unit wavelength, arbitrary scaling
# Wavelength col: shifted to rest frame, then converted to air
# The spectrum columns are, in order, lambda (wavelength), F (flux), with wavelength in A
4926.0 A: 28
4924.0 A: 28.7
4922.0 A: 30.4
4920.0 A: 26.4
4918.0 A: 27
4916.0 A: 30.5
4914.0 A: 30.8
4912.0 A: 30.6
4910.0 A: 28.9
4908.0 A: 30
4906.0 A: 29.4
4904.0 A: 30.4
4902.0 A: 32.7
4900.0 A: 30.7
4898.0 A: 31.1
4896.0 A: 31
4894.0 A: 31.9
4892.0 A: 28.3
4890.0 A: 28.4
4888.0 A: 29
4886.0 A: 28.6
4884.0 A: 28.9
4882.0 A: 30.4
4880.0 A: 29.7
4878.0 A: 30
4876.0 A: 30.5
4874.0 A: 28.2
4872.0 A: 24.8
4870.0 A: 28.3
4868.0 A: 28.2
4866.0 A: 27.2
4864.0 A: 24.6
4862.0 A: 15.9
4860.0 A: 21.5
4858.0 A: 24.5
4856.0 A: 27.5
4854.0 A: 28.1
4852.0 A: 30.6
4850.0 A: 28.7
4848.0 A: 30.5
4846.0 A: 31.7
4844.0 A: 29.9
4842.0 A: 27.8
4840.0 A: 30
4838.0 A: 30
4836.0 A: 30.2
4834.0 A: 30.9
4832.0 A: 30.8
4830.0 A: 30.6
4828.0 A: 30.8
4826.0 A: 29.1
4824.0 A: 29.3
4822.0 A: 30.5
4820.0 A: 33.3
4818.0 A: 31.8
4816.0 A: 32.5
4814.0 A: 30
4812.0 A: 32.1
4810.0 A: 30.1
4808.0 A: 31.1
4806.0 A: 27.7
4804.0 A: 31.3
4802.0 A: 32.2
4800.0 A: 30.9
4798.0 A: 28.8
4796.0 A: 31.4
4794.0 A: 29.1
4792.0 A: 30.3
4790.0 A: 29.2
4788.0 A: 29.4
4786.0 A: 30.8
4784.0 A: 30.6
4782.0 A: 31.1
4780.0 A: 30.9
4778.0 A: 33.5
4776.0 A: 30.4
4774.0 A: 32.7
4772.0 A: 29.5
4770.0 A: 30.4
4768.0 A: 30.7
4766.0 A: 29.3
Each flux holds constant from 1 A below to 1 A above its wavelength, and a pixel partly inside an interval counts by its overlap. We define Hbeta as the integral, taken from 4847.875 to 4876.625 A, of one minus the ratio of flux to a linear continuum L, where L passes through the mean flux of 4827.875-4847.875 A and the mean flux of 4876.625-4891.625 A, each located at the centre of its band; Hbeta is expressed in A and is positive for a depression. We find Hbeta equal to 3.2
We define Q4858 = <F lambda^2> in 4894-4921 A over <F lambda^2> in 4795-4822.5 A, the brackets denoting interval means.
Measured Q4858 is 1.01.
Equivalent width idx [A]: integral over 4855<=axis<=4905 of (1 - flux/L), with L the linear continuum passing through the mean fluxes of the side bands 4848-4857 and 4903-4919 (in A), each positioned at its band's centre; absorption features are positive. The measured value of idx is 2.1 A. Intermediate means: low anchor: 28.9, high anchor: 29.7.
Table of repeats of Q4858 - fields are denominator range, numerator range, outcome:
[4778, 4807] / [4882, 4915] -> 1.03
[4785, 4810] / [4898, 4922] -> 1.04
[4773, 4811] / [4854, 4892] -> 0.92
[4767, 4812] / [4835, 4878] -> 0.93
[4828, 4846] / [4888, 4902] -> 1.03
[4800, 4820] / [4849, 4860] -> 0.89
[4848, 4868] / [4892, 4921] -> 1.19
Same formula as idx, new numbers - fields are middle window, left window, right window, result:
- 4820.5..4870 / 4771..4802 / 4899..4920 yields 3.2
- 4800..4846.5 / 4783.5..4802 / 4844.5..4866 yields -3.7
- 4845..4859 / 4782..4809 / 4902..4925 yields 0.5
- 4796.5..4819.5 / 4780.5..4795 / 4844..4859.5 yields -0.9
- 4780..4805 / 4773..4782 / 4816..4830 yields 0.8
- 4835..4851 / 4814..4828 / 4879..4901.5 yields 0.4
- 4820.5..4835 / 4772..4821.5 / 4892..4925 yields 0.1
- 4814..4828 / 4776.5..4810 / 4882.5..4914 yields -0.3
